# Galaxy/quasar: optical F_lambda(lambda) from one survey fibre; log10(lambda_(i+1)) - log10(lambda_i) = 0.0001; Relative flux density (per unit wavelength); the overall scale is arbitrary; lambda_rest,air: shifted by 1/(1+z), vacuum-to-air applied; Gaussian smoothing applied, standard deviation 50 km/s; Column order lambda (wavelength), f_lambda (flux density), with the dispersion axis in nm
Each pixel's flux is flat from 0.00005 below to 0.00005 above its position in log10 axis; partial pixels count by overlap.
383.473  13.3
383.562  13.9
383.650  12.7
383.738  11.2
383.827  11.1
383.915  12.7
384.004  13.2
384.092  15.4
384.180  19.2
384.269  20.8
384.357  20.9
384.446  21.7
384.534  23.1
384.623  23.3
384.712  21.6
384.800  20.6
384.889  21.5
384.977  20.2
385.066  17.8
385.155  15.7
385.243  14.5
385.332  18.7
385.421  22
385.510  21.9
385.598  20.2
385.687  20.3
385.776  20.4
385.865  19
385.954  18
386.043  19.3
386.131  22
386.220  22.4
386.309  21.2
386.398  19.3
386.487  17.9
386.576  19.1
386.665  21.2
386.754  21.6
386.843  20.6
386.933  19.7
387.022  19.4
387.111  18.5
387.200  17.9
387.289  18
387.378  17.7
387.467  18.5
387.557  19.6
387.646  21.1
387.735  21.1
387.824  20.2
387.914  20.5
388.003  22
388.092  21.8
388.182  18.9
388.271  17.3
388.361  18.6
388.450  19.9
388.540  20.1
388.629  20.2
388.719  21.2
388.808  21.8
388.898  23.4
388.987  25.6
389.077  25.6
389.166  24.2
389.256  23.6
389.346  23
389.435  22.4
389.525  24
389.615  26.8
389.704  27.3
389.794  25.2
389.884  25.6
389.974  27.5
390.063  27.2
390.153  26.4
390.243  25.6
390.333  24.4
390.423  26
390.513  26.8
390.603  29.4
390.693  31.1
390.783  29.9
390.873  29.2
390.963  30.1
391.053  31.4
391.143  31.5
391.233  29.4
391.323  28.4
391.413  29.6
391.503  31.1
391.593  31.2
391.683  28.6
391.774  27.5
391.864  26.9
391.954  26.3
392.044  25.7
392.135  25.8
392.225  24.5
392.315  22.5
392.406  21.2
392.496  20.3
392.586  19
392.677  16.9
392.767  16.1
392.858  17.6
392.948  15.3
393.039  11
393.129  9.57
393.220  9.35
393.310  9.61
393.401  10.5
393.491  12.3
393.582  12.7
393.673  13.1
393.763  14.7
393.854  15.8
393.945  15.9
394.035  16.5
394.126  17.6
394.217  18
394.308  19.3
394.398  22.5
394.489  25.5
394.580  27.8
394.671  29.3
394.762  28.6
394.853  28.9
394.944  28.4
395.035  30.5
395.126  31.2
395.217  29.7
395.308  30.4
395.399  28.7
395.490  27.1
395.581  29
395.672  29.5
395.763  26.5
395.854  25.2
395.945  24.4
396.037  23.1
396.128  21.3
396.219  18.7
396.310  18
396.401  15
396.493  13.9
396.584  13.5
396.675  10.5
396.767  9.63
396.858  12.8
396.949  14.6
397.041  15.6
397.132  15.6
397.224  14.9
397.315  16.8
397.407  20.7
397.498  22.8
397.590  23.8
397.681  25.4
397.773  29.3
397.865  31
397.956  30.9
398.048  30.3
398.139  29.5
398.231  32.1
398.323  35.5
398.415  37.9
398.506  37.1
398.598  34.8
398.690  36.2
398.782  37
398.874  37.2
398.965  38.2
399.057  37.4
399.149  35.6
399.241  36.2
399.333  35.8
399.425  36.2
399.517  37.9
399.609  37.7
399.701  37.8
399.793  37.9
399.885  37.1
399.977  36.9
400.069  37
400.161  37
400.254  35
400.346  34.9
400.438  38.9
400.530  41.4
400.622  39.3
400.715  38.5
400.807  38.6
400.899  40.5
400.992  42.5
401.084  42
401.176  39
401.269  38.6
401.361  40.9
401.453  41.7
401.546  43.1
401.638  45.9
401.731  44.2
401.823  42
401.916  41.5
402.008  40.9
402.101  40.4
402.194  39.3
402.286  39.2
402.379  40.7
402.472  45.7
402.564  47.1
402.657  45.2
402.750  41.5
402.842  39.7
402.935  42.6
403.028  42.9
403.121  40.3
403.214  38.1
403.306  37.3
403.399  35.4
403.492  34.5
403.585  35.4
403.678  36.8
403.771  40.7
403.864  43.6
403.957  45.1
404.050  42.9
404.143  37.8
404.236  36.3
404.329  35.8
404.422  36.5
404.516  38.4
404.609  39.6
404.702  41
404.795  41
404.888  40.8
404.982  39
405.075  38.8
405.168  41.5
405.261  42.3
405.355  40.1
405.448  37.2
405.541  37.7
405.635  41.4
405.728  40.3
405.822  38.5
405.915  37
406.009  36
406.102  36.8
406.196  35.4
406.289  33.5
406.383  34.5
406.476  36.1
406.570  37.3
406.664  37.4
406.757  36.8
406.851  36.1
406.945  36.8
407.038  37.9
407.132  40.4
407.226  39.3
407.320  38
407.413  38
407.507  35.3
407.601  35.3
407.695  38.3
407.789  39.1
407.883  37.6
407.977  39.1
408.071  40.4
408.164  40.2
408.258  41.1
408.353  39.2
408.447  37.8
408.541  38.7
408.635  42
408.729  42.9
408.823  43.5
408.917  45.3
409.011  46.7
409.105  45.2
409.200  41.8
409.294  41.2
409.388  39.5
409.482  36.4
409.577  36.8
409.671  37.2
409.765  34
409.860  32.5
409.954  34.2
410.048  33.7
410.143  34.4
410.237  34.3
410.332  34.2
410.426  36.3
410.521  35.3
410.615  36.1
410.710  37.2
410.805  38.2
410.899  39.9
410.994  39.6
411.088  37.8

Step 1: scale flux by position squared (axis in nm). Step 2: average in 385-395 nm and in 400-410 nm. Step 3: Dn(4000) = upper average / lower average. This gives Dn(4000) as 1.94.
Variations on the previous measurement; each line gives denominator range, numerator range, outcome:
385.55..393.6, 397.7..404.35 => 1.84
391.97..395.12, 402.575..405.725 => 2.16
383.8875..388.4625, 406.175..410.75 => 2.17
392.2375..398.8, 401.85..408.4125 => 1.86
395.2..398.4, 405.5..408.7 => 1.75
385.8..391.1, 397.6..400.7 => 1.65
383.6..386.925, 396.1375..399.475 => 1.47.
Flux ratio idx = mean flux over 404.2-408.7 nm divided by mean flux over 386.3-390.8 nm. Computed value 1.7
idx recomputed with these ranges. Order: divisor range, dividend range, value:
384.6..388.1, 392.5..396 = 1.05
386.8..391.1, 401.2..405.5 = 1.74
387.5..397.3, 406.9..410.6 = 1.73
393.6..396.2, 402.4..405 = 1.66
